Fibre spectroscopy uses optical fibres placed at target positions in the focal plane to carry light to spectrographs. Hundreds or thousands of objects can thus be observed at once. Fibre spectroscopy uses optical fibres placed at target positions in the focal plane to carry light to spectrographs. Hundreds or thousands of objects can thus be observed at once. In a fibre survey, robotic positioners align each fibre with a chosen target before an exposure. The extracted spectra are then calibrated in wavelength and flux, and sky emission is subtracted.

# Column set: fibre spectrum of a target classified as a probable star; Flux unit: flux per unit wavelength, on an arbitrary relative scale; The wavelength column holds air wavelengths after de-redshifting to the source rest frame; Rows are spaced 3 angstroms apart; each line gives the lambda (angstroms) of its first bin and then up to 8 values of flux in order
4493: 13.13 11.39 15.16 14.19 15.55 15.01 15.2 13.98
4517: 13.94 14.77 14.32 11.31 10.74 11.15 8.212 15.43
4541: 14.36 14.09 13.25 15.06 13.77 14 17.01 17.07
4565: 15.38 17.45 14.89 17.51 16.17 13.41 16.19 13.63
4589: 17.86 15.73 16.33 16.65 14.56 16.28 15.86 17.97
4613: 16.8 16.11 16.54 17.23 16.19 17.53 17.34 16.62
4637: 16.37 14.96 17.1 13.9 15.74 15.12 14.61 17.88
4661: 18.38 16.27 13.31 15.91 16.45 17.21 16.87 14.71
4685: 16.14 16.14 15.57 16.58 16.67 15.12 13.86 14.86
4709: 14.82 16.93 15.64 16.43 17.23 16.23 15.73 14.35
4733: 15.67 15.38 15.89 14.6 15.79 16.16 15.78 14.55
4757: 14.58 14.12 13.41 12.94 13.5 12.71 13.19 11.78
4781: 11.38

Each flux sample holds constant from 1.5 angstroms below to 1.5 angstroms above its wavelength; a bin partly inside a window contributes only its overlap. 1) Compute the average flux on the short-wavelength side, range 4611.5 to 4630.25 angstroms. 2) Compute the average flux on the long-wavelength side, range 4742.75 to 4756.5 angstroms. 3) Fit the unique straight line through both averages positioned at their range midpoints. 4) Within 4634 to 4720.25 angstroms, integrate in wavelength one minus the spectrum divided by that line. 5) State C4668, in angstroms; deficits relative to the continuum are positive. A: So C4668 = 1.7 angstroms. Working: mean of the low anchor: 16.8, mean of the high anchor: 15.4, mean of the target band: 15.9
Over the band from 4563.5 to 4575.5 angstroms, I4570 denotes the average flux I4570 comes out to 16.3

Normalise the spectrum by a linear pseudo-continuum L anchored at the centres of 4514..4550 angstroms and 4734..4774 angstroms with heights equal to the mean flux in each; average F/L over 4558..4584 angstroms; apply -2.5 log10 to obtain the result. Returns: -0.21 mag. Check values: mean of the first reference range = 13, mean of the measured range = 16.1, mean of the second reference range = 14.6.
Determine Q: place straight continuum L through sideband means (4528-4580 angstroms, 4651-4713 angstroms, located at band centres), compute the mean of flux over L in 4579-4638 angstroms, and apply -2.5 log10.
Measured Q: -0.08 mag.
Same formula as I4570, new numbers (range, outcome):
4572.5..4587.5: 15.4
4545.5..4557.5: 14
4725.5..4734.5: 15.2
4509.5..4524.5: 14.4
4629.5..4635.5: 17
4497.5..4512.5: 15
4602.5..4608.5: 16.1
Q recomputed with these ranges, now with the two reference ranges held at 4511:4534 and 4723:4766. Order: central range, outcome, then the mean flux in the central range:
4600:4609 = -0.15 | 15.8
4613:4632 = -0.21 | 16.8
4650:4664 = -0.16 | 16.4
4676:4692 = -0.11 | 16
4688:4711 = -0.06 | 15.4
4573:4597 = -0.17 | 15.8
